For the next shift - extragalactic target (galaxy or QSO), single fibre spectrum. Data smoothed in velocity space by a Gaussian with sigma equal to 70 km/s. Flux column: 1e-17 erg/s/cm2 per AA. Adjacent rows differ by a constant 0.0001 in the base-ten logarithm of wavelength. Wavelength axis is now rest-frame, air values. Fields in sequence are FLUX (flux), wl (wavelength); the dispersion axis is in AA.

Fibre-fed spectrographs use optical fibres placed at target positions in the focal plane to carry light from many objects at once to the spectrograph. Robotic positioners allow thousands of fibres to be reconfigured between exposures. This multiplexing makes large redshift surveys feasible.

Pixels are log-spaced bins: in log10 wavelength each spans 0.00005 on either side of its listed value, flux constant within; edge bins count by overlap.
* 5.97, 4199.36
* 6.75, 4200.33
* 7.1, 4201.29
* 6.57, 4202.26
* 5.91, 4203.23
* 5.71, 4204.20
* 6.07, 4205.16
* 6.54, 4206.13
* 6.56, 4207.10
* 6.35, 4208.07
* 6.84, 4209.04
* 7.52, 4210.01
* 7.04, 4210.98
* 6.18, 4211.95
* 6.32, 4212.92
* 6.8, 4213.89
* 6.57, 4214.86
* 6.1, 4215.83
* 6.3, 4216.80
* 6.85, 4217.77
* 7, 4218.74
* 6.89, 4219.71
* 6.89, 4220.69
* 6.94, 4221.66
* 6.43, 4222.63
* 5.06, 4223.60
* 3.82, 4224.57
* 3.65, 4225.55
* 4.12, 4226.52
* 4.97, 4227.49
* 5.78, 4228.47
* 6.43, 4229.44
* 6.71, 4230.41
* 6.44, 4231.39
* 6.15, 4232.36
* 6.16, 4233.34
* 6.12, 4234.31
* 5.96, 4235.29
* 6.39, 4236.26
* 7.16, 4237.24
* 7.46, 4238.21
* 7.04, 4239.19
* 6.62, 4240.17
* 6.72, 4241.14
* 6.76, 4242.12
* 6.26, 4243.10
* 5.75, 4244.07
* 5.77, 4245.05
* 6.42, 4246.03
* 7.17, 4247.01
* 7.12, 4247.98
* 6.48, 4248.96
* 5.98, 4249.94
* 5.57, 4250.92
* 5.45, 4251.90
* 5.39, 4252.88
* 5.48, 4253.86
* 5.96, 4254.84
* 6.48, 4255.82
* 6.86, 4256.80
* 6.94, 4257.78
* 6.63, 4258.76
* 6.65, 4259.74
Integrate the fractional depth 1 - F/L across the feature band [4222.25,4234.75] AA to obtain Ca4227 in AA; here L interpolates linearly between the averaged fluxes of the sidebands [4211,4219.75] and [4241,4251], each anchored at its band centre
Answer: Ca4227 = 1.9 AA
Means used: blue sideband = 6.57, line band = 5.52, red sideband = 6.38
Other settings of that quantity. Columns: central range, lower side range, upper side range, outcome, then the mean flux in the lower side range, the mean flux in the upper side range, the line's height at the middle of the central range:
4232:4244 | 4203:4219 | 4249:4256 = -1.0 AA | 6.51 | 5.77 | 6.03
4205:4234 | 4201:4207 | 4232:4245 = 0.9 AA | 6.31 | 6.48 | 6.38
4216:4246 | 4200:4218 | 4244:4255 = 0.5 AA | 6.53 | 6.05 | 6.27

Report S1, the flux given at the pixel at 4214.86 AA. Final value 6.57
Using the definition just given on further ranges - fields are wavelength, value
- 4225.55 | 3.65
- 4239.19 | 7.04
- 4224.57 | 3.82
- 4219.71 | 6.89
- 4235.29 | 5.96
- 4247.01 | 7.17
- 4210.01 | 7.52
